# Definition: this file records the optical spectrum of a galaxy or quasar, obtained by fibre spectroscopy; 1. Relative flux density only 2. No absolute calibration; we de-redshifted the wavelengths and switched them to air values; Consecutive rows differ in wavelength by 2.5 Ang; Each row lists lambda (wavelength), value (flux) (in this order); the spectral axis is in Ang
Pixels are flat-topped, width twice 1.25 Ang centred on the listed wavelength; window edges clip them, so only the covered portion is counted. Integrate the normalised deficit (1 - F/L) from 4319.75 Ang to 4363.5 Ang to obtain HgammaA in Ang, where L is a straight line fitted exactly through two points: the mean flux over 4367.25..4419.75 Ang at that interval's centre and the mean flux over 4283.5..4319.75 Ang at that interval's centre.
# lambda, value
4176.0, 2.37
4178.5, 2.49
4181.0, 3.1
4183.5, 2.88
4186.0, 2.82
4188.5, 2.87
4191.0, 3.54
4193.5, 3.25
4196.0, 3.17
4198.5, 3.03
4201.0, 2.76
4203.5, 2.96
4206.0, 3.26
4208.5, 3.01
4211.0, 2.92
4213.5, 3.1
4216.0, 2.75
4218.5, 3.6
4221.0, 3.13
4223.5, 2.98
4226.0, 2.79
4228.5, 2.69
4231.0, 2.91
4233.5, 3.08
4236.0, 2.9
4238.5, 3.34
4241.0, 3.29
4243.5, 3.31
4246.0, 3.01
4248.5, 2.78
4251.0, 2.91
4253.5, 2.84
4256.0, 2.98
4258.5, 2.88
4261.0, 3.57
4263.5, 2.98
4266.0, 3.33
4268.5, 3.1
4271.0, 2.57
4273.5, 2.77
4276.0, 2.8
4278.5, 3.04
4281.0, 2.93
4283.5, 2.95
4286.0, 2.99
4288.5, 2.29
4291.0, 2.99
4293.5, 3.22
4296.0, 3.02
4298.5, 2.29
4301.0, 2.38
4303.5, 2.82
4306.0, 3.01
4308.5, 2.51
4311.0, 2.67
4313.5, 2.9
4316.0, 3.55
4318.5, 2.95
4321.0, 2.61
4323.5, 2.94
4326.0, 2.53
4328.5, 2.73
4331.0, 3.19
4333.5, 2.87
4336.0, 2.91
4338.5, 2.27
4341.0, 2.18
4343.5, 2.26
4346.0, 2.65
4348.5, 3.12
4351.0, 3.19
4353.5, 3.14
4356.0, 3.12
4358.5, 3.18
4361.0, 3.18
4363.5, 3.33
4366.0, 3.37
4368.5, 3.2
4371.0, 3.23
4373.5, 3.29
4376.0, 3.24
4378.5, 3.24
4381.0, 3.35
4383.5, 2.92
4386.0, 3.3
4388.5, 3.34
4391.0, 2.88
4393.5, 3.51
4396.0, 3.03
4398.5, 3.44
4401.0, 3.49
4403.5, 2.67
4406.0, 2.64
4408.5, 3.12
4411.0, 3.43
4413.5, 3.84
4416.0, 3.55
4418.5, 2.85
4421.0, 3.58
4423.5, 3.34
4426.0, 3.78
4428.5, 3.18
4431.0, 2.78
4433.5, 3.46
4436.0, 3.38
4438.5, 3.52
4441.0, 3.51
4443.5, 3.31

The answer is 2.33 Ang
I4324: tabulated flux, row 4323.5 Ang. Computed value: 2.94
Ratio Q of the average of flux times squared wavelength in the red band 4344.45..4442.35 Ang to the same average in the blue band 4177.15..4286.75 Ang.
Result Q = 1.16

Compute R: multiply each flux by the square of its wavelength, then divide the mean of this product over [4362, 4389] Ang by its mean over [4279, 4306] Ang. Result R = 1.2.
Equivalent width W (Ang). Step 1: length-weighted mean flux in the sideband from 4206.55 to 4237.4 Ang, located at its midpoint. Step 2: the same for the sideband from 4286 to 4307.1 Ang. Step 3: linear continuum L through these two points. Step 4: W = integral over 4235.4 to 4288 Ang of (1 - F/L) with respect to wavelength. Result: -2.4 Ang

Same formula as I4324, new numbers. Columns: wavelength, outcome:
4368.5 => 3.2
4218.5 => 3.6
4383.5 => 2.92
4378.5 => 3.24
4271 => 2.57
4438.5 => 3.52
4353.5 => 3.14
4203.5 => 2.96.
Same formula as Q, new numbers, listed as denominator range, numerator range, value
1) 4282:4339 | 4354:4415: 1.18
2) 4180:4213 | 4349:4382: 1.15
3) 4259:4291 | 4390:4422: 1.17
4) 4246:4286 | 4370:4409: 1.13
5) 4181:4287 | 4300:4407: 1.05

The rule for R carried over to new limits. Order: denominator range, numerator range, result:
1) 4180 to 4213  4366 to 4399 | 1.16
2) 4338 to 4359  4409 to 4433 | 1.24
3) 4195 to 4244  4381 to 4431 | 1.16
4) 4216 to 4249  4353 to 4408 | 1.12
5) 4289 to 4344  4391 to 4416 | 1.22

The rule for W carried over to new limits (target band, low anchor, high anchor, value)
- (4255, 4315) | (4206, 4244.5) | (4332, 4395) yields 3.5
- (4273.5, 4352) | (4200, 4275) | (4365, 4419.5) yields 8.1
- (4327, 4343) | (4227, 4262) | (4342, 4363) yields 1.7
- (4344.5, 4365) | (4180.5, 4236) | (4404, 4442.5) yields 0.7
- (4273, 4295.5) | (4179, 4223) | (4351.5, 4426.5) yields 1.8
